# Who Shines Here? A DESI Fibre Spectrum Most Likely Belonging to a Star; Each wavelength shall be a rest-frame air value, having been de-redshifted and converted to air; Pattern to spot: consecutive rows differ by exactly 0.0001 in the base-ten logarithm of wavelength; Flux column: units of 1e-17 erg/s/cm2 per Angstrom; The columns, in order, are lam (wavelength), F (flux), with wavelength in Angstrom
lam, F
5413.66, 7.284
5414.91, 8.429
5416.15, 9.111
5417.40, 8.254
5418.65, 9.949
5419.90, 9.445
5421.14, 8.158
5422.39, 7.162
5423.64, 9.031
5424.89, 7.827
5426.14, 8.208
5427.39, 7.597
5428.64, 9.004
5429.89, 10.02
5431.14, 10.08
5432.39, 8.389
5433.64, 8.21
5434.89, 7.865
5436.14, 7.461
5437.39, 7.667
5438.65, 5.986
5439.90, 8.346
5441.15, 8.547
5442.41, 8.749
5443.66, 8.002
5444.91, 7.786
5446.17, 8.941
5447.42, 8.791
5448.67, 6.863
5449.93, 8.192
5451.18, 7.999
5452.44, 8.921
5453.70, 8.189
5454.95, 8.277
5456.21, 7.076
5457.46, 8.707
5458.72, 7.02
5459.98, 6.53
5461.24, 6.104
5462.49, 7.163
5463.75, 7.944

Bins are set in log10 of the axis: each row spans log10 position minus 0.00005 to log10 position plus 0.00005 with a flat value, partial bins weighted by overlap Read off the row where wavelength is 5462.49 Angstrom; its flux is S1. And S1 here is 7.163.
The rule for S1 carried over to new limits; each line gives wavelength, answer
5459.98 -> 6.53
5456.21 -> 7.076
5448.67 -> 6.863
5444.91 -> 7.786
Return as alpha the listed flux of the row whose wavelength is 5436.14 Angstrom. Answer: 7.461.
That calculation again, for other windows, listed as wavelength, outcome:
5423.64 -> 9.031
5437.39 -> 7.667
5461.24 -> 6.104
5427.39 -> 7.597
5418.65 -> 9.949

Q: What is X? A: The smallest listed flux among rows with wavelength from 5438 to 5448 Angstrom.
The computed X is 5.986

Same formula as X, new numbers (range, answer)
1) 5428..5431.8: 9.004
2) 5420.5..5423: 7.162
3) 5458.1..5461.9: 6.104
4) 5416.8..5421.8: 8.158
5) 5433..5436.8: 7.461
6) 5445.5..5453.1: 6.863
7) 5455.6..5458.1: 7.076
